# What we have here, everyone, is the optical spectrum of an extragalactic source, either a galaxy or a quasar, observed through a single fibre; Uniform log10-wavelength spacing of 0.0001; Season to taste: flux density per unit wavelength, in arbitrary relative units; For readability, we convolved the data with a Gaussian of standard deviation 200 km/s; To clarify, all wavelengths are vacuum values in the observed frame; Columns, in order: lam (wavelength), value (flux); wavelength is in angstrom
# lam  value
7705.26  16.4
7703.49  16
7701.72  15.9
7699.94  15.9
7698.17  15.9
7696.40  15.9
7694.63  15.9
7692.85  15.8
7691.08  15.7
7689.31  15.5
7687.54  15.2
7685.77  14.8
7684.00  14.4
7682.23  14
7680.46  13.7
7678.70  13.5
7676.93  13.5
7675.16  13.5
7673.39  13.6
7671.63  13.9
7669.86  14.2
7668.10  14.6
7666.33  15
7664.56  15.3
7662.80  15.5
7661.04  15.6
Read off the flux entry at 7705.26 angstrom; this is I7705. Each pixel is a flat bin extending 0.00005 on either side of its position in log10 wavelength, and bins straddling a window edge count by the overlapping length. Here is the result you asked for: 16.4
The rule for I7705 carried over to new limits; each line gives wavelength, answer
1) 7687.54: 15.2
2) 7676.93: 13.5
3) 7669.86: 14.2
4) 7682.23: 14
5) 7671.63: 13.9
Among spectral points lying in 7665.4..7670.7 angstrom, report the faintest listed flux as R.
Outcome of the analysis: 14.2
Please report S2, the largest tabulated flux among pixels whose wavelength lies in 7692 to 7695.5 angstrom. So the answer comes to 15.9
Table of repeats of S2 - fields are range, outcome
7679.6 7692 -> 15.7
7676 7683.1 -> 14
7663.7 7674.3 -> 15.3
